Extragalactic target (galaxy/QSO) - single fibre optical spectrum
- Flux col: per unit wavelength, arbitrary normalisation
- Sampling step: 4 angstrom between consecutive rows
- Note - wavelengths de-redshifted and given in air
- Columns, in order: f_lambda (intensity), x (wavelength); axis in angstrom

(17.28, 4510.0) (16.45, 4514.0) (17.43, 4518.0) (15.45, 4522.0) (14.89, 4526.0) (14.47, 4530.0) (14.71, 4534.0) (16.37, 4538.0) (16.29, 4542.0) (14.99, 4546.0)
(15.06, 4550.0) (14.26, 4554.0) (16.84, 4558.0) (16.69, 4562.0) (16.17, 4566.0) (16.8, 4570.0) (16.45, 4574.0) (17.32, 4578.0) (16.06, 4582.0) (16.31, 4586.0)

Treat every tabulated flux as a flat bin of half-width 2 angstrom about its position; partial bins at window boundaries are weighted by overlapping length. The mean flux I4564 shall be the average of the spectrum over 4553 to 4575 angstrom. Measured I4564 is 16.3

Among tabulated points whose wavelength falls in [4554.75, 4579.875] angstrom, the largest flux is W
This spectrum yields 17.32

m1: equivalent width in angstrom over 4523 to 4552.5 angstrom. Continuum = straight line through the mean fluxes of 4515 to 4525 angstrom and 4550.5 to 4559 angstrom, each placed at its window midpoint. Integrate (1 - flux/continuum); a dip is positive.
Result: 1.0 angstrom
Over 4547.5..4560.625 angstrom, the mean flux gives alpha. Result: 15.4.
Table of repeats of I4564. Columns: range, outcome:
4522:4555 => 15.2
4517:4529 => 15.7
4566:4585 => 16.6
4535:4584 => 16.1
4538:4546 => 16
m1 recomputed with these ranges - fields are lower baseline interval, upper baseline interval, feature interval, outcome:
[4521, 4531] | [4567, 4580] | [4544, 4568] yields 0.67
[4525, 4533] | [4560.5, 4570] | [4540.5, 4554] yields 0.29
